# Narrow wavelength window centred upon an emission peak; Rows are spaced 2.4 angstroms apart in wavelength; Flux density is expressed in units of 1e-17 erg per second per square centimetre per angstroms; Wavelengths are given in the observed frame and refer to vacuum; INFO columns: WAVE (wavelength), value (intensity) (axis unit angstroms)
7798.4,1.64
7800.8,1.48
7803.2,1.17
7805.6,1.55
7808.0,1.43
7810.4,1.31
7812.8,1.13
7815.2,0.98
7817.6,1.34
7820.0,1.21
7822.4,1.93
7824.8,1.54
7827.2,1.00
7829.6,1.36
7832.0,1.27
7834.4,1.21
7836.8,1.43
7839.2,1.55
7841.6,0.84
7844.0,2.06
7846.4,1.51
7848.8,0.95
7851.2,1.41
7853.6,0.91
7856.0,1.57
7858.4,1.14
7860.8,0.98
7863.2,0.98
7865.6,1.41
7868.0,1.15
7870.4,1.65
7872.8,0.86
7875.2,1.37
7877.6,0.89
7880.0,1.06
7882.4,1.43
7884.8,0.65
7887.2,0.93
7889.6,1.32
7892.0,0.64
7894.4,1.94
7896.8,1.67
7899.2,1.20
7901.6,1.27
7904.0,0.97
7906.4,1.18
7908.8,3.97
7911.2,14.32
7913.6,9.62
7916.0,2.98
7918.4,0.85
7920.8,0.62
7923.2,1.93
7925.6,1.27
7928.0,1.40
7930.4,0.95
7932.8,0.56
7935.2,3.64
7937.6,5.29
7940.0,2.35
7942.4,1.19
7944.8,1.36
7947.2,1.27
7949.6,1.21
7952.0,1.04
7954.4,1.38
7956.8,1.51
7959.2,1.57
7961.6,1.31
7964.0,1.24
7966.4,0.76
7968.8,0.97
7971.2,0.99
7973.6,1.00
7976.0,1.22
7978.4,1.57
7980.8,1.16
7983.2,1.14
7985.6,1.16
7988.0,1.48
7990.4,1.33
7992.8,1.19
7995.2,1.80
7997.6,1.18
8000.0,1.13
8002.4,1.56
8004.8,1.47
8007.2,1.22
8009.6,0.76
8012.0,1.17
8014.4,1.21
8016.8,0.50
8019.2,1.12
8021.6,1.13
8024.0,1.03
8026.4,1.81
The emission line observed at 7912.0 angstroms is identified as H-alpha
